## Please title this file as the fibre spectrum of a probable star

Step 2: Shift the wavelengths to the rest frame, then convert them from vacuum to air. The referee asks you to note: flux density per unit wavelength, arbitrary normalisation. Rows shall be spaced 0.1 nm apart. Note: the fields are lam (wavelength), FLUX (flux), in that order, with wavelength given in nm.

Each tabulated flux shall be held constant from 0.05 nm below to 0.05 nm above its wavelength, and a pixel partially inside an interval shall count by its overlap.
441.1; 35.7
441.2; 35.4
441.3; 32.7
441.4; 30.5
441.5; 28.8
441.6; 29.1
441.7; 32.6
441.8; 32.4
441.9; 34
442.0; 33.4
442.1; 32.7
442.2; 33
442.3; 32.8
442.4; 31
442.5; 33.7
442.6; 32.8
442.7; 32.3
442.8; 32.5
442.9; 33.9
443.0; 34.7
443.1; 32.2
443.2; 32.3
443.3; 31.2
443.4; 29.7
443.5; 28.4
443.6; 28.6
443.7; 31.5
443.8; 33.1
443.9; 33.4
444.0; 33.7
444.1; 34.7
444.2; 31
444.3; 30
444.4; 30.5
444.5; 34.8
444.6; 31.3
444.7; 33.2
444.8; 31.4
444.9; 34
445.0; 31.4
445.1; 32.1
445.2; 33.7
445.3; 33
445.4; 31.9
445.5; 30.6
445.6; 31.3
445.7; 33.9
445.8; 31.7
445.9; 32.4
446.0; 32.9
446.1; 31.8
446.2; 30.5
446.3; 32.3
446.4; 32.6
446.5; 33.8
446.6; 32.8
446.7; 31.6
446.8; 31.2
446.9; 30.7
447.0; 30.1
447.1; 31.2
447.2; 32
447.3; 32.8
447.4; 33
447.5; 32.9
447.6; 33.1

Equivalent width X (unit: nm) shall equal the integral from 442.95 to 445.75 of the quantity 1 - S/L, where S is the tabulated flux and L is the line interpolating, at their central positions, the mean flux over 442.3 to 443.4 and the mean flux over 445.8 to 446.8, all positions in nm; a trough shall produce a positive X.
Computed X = 0.03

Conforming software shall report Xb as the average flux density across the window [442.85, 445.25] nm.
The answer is 32.1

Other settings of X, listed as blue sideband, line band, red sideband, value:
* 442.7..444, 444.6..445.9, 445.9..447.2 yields -0.019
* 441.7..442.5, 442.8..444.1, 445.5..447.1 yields 0.020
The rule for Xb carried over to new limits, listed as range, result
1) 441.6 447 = 32.2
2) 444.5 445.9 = 32.4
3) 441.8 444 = 32.3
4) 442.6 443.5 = 32.2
